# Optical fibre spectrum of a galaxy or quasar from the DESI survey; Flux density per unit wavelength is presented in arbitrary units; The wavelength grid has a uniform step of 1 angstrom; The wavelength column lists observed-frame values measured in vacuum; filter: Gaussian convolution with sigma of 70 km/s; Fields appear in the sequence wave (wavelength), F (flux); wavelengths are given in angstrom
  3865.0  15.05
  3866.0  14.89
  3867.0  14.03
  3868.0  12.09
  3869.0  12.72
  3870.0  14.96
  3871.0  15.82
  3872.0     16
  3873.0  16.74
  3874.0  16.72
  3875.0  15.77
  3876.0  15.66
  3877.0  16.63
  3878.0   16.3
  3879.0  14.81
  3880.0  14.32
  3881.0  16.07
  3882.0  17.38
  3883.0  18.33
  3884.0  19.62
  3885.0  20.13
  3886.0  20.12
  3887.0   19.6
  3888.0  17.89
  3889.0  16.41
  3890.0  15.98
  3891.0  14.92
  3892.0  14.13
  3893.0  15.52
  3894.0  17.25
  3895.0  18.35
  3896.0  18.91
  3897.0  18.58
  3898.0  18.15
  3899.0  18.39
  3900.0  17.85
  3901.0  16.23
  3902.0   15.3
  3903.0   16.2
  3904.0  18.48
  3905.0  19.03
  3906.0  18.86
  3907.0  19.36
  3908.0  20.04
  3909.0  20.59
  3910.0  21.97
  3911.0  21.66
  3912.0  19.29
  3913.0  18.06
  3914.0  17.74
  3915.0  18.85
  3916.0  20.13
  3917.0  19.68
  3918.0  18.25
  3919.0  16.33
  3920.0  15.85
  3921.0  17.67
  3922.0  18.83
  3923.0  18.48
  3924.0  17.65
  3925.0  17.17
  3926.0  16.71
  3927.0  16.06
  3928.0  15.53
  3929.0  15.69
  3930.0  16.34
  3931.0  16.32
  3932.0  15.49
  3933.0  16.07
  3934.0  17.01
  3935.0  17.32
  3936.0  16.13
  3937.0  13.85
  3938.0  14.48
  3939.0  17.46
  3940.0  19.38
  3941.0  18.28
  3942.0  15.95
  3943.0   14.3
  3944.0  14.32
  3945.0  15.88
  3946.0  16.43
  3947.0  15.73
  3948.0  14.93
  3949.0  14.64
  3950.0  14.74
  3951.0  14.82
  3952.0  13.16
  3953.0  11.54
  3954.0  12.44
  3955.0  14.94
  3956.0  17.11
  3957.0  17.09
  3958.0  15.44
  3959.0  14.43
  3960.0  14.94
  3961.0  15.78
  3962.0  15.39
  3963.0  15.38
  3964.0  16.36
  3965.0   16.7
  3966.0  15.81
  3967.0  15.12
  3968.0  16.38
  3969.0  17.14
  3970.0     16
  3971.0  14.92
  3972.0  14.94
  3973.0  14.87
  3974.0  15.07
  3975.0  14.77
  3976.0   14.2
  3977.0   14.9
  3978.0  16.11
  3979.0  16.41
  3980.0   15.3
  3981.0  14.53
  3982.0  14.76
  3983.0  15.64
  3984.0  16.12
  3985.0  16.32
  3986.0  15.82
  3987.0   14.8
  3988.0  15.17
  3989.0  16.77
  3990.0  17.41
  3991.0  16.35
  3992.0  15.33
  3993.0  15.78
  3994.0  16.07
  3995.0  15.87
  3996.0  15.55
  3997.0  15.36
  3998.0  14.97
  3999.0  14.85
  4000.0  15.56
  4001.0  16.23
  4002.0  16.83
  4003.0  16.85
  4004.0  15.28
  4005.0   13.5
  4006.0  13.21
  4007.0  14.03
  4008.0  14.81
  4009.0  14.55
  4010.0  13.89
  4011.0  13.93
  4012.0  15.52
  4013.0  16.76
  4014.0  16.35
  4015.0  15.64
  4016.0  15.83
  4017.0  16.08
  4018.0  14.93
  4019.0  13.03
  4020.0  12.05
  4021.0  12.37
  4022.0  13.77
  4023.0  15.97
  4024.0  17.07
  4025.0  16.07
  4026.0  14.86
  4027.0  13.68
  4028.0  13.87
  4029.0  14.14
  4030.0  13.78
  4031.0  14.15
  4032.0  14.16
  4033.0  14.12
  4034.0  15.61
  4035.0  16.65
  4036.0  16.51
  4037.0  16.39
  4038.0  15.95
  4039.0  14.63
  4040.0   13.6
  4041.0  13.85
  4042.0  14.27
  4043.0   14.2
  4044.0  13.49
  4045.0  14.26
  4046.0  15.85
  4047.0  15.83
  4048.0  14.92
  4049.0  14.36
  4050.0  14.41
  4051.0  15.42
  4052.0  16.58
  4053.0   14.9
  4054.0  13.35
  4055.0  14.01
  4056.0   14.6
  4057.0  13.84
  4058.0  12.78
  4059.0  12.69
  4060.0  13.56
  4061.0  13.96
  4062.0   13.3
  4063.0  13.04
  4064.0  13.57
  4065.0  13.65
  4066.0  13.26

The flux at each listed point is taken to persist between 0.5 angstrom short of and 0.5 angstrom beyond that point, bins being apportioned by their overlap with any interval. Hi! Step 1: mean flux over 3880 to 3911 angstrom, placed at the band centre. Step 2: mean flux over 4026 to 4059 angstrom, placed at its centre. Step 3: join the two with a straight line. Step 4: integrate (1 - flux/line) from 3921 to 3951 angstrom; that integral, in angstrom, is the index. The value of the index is 1.4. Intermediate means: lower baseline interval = 18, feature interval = 16.2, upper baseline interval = 14.6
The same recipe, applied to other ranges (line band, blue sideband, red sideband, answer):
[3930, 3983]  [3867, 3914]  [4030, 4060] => 2.2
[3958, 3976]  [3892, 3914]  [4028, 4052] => 1.3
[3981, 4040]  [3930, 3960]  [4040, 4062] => -1.7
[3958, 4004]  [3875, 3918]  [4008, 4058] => 0.9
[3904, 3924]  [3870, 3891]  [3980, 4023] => -3.0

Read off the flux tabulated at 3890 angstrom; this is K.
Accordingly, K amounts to 15.98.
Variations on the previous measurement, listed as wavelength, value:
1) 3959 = 14.43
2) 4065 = 13.65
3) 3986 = 15.82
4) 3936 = 16.13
